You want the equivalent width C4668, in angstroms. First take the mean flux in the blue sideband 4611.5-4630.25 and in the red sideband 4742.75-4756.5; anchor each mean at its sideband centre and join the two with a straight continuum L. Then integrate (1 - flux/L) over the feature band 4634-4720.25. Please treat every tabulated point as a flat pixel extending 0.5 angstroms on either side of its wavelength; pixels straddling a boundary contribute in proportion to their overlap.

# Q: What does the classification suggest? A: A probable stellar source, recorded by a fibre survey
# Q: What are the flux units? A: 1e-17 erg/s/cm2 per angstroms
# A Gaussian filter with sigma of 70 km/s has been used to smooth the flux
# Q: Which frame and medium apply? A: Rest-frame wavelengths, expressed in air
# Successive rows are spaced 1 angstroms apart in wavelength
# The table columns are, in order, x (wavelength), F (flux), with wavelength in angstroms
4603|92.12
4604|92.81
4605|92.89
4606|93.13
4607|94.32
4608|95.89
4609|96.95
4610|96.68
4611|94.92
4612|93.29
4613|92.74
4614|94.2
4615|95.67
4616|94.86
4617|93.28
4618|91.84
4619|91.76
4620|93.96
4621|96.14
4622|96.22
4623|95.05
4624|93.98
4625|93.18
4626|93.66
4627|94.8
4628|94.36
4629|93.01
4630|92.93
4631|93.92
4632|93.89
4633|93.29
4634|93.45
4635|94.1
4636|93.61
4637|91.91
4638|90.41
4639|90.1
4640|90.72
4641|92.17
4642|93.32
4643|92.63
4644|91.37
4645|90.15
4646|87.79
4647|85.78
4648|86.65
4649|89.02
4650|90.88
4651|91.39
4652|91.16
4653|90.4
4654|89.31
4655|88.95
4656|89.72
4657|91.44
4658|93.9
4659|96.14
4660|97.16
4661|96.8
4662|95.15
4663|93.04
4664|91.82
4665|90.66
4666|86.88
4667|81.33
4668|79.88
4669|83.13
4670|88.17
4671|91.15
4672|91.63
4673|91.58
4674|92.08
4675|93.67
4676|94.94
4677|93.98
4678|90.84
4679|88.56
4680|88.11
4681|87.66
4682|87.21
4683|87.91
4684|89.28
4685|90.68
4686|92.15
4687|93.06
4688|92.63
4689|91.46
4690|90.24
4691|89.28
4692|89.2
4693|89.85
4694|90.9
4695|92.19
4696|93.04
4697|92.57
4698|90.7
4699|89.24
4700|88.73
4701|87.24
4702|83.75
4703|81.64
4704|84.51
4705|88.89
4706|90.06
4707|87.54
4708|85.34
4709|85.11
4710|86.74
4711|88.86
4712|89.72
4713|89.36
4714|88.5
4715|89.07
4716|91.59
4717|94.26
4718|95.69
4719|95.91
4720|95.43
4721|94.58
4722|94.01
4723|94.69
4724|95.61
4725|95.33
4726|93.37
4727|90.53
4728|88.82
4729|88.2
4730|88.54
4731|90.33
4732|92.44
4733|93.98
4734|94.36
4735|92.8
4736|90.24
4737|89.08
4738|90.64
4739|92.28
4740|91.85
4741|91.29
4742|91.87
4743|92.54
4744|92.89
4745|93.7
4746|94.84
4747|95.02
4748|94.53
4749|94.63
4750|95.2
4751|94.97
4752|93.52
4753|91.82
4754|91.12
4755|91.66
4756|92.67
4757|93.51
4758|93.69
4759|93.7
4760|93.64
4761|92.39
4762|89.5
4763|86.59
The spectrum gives 3.2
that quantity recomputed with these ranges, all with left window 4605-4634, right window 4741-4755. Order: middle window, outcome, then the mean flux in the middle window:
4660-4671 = 0.6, 89.2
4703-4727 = 0.7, 90.8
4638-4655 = 0.7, 90.1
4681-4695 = 0.5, 90.3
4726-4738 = 0.3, 90.9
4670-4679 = 0.2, 92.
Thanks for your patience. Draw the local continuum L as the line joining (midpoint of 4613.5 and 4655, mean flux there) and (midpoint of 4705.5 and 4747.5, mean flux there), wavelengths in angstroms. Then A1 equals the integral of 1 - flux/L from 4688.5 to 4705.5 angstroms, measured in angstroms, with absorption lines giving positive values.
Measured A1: 0.52 angstroms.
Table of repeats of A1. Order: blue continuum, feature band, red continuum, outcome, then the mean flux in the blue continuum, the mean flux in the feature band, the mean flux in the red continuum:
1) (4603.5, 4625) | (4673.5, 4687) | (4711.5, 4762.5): 0.4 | 94.3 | 90.6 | 92.5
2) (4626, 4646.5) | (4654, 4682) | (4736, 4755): 0.6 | 92.4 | 90.6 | 92.8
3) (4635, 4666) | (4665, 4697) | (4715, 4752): 0.7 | 91.4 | 89.8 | 92.9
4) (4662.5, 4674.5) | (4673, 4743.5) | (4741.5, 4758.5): 0.1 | 88.4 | 90.7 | 93.4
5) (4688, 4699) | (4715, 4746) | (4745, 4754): 0.2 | 90.9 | 92.5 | 94.1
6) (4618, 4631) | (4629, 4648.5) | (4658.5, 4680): 0.3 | 94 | 91.5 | 90.8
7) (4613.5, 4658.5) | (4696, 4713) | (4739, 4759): 0.9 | 92.2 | 87.8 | 93.2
